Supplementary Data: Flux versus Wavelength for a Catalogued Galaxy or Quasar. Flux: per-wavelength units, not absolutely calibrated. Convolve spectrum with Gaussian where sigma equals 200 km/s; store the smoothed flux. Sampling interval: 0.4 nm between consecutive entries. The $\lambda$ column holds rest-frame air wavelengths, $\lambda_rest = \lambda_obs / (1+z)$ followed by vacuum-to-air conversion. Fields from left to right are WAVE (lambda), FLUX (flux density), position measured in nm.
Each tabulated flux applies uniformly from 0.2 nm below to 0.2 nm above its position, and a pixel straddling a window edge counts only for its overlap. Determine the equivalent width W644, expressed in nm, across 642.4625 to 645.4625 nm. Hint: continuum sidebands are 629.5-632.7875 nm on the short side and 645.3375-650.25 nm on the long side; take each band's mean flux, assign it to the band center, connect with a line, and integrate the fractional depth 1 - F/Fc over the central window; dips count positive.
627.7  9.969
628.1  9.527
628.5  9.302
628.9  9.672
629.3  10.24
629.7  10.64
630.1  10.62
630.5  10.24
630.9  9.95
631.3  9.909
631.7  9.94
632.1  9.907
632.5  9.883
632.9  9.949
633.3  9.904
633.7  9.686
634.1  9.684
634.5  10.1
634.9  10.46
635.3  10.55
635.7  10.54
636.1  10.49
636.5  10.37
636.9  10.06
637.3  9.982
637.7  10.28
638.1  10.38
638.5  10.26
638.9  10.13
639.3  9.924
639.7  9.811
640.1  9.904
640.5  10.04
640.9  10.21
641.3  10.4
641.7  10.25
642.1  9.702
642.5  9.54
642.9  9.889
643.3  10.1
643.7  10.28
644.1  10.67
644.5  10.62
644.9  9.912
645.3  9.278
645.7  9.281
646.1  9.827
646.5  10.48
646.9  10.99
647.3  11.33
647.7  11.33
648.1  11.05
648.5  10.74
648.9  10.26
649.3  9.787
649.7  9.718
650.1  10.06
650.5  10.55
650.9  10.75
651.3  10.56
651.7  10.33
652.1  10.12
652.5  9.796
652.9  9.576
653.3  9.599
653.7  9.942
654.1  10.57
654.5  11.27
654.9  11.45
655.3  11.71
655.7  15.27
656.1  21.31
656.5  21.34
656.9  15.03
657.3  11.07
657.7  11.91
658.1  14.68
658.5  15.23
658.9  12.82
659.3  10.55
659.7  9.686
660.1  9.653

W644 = 0.07 nm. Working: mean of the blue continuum 10.1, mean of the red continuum 10.4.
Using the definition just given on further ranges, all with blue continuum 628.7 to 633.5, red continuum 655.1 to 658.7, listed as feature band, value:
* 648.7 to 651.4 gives 0.71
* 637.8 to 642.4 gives 0.70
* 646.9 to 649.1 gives 0.41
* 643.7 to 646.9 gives 0.70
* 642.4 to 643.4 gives 0.21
